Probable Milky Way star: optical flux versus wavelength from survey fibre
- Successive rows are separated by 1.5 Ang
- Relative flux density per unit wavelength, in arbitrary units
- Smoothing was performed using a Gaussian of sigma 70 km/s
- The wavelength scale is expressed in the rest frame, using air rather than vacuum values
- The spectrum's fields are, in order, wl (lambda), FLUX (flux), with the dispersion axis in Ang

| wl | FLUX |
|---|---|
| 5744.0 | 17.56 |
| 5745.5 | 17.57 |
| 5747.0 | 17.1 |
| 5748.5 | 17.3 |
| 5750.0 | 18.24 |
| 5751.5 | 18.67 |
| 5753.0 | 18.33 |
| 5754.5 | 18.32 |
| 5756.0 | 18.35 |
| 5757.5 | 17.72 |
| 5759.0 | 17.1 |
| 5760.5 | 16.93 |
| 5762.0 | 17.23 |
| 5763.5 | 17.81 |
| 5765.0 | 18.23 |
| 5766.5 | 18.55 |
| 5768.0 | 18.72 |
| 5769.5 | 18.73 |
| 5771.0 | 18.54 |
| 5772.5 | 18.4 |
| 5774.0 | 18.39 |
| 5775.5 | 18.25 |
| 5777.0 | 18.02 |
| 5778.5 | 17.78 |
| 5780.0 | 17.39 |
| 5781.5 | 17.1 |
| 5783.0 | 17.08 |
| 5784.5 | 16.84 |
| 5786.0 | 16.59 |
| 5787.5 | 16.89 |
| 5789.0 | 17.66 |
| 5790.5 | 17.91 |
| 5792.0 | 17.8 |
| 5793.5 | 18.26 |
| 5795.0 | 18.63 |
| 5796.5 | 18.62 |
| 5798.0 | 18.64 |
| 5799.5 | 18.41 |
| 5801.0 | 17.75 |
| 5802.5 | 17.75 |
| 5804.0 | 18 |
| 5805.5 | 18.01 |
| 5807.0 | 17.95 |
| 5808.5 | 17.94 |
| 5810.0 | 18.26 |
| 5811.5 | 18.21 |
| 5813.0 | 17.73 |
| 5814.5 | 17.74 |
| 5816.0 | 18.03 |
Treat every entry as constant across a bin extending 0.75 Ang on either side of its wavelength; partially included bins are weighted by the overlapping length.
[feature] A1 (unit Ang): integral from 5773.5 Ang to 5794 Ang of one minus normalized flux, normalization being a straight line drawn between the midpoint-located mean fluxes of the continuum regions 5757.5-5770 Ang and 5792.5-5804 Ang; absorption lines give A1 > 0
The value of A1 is 0.63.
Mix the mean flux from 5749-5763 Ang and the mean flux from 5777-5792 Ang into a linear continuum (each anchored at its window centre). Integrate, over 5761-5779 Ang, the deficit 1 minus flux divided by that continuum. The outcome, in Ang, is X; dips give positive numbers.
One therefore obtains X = -0.6 Ang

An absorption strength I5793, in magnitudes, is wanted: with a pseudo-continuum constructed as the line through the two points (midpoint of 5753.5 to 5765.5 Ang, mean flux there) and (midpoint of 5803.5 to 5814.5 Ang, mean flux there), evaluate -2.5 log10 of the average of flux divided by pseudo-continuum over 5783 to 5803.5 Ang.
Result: 0.006 mag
